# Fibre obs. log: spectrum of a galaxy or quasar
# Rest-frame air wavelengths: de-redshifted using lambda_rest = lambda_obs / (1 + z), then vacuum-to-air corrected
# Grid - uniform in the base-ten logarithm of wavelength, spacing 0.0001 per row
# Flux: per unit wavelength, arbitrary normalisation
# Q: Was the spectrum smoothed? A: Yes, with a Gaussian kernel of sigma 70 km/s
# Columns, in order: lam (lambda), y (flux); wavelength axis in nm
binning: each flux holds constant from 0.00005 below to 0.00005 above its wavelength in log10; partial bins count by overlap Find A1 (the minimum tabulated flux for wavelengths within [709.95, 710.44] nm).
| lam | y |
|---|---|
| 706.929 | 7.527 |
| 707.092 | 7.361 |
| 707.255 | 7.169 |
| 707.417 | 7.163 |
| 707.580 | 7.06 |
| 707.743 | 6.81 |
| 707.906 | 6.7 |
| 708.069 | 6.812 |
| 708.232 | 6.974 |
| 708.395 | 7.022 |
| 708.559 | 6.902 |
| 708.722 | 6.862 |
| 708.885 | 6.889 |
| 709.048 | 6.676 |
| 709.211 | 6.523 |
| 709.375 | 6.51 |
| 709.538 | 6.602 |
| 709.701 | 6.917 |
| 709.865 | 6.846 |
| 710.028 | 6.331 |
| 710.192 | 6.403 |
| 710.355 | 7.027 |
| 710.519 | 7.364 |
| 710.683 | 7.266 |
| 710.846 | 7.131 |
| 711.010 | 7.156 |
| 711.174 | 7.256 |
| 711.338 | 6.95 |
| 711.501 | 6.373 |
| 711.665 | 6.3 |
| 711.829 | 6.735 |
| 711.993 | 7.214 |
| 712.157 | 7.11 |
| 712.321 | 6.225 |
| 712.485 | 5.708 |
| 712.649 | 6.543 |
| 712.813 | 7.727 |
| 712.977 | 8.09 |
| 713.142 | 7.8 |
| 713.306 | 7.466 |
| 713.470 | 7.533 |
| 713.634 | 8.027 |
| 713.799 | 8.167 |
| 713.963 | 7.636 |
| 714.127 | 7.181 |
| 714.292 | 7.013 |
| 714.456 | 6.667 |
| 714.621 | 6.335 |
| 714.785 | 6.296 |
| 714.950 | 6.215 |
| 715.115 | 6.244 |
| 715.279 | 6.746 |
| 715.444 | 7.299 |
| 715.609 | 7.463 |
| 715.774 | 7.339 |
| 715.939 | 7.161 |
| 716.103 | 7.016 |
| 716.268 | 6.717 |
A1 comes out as 6.331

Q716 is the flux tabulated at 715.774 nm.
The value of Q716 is 7.339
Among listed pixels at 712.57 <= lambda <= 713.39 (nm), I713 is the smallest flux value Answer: 6.543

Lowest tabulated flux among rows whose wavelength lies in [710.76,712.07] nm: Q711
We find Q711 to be 6.3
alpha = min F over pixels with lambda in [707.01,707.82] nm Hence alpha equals 6.81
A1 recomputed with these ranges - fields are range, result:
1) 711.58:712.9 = 5.708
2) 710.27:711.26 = 7.027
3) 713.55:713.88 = 8.027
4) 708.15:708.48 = 6.974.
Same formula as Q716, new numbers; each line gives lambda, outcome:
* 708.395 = 7.022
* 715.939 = 7.161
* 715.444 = 7.299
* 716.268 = 6.717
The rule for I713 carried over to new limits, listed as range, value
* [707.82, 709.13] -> 6.676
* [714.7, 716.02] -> 6.215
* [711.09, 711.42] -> 6.95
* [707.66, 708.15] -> 6.7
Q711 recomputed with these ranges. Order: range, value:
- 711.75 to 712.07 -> 6.735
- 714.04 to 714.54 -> 6.667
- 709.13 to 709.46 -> 6.51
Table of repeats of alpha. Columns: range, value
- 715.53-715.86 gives 7.339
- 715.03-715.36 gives 6.244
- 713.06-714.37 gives 7.013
